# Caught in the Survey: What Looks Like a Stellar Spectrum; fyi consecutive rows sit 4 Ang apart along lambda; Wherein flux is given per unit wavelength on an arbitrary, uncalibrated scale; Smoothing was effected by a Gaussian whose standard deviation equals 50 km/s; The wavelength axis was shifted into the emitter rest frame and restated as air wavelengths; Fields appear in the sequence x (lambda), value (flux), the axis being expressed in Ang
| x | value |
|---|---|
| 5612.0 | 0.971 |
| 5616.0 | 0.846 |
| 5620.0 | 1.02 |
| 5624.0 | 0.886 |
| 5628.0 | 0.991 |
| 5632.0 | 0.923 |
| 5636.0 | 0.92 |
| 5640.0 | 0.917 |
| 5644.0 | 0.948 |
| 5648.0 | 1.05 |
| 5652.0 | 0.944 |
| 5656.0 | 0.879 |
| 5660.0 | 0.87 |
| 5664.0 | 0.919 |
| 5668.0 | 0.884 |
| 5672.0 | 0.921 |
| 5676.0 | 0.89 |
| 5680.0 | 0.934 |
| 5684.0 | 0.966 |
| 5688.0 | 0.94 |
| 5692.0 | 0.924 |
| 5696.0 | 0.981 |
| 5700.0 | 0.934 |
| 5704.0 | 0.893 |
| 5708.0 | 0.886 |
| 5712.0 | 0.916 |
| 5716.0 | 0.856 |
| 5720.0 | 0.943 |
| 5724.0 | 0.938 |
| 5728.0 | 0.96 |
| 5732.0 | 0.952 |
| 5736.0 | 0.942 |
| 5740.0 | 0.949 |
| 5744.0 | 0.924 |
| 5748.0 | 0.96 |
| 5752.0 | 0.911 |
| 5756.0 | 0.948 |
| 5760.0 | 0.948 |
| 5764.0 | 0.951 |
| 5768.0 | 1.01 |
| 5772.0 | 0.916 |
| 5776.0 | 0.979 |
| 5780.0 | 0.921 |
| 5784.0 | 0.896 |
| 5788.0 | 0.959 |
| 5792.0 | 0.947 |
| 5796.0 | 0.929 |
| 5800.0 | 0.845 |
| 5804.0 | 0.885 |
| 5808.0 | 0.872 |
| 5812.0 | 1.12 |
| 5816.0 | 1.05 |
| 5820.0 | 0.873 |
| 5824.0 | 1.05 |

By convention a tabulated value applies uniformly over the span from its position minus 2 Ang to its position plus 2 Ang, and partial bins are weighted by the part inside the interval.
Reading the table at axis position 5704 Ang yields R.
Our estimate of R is 0.893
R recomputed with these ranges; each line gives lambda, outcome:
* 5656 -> 0.879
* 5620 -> 1.02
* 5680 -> 0.934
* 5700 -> 0.934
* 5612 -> 0.971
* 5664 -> 0.919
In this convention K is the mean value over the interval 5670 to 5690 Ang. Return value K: 0.93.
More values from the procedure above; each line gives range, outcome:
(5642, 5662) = 0.938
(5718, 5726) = 0.94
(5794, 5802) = 0.887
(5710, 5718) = 0.886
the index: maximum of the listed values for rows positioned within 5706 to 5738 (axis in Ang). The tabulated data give 0.96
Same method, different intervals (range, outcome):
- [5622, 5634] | 0.991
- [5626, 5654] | 1.05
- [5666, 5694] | 0.966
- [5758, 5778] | 1.01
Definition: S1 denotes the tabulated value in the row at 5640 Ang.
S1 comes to 0.917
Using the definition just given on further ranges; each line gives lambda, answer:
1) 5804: 0.885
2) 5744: 0.924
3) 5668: 0.884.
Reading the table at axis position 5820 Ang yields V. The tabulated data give 0.873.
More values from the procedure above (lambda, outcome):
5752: 0.911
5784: 0.896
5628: 0.991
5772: 0.916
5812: 1.12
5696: 0.981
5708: 0.886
